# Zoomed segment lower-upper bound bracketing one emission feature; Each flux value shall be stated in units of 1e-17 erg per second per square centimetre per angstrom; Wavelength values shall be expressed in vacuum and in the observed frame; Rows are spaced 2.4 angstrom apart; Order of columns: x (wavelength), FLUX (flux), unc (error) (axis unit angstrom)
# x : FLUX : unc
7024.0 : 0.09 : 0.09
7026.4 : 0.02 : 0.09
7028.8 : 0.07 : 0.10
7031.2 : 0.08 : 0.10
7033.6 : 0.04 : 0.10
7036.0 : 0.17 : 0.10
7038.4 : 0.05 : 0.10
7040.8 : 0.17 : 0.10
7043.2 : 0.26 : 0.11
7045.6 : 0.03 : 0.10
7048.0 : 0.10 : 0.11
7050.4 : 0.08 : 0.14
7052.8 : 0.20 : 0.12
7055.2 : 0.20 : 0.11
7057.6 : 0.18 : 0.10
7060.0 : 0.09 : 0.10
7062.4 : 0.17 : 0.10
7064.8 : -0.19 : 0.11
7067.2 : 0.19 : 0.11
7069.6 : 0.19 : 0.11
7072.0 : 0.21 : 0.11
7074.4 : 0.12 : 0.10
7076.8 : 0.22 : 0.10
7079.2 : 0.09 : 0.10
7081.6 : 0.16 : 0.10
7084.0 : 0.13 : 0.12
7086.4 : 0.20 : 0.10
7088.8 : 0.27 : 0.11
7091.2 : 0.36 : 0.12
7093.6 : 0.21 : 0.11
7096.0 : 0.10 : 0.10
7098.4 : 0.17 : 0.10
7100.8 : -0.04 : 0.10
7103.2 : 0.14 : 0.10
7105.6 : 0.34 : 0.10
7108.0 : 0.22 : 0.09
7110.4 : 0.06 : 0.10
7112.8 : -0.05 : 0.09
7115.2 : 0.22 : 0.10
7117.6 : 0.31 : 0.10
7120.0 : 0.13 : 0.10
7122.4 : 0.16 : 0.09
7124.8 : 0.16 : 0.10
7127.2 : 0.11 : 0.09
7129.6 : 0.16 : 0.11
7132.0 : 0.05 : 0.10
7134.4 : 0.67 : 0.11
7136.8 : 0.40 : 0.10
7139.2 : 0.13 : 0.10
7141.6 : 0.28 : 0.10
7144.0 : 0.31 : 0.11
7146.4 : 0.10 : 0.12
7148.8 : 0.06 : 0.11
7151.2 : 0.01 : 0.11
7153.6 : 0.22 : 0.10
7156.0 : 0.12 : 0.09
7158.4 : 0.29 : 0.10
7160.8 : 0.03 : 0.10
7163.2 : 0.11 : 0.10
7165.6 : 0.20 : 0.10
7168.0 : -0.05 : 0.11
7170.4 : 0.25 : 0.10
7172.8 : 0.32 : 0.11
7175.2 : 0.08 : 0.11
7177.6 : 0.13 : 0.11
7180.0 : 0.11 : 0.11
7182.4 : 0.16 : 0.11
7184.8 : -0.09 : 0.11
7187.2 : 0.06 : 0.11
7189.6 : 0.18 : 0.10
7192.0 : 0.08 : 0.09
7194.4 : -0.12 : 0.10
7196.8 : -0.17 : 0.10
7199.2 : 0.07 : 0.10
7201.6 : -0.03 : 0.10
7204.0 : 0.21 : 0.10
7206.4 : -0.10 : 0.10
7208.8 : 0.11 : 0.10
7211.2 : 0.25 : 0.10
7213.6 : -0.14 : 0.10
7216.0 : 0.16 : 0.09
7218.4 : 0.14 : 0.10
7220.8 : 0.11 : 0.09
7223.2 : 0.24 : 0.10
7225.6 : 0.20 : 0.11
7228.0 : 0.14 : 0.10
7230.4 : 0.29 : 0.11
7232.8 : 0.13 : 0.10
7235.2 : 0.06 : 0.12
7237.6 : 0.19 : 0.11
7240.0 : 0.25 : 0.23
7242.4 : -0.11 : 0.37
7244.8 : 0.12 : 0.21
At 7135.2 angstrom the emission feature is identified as Halpha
